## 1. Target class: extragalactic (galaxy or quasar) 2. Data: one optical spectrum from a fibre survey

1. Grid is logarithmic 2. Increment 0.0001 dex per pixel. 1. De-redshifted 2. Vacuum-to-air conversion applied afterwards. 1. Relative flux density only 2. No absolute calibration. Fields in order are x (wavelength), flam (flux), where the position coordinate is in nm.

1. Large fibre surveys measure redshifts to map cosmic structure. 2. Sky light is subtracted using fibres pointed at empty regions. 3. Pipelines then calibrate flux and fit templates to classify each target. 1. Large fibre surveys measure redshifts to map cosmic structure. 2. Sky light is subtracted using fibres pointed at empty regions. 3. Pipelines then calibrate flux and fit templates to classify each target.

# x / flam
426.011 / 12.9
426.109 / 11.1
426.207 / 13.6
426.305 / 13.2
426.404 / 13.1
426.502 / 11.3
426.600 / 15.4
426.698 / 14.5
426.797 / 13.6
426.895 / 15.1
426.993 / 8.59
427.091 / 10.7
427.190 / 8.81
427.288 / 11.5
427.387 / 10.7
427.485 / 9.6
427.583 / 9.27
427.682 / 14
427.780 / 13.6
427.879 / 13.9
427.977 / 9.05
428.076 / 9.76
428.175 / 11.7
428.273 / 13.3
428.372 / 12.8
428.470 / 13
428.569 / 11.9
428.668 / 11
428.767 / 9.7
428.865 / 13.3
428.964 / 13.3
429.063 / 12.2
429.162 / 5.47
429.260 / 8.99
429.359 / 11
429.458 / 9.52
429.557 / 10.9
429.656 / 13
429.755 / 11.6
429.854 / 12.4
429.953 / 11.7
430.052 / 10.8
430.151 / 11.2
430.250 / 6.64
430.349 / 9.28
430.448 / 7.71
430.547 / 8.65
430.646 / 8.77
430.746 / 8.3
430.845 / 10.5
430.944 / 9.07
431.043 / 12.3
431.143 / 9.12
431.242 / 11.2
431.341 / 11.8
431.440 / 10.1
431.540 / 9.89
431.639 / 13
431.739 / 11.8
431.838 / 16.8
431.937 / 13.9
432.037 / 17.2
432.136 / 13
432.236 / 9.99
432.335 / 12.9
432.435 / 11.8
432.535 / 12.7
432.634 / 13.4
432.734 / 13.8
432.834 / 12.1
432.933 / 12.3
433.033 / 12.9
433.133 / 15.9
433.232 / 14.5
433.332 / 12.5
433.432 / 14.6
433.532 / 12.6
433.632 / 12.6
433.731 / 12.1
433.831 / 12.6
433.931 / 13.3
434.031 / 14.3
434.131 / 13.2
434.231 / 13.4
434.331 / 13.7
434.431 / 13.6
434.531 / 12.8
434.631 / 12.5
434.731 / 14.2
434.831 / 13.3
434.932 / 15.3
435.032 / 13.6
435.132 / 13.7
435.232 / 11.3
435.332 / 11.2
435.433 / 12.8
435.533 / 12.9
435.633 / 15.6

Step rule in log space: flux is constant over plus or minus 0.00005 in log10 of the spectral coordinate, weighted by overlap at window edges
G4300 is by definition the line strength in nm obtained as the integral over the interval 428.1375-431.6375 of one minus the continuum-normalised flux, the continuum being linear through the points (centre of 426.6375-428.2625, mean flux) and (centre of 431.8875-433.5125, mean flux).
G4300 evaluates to 0.48 nm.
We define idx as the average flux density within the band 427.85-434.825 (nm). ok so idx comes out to 11.9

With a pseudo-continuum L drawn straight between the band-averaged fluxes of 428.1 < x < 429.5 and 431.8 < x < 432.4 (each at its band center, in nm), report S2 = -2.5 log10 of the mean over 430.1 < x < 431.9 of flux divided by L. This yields 0.25 mag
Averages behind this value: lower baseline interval 11.2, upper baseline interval 13.9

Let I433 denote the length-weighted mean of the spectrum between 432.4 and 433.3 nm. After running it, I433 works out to 13.3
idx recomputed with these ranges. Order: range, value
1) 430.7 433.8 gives 12.4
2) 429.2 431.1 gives 10.1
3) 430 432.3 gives 10.9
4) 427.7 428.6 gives 12.2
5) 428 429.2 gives 11.4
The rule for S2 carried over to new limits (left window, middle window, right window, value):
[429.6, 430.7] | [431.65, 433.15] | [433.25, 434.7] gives -0.12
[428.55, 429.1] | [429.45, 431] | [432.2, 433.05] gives 0.20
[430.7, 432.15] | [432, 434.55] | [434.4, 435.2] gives -0.04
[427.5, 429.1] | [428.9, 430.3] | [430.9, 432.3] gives 0.13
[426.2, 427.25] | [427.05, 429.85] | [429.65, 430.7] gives 0.00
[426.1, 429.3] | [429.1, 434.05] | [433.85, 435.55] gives 0.09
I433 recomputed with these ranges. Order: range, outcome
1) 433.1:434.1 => 13.5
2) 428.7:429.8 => 10.8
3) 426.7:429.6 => 11.3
